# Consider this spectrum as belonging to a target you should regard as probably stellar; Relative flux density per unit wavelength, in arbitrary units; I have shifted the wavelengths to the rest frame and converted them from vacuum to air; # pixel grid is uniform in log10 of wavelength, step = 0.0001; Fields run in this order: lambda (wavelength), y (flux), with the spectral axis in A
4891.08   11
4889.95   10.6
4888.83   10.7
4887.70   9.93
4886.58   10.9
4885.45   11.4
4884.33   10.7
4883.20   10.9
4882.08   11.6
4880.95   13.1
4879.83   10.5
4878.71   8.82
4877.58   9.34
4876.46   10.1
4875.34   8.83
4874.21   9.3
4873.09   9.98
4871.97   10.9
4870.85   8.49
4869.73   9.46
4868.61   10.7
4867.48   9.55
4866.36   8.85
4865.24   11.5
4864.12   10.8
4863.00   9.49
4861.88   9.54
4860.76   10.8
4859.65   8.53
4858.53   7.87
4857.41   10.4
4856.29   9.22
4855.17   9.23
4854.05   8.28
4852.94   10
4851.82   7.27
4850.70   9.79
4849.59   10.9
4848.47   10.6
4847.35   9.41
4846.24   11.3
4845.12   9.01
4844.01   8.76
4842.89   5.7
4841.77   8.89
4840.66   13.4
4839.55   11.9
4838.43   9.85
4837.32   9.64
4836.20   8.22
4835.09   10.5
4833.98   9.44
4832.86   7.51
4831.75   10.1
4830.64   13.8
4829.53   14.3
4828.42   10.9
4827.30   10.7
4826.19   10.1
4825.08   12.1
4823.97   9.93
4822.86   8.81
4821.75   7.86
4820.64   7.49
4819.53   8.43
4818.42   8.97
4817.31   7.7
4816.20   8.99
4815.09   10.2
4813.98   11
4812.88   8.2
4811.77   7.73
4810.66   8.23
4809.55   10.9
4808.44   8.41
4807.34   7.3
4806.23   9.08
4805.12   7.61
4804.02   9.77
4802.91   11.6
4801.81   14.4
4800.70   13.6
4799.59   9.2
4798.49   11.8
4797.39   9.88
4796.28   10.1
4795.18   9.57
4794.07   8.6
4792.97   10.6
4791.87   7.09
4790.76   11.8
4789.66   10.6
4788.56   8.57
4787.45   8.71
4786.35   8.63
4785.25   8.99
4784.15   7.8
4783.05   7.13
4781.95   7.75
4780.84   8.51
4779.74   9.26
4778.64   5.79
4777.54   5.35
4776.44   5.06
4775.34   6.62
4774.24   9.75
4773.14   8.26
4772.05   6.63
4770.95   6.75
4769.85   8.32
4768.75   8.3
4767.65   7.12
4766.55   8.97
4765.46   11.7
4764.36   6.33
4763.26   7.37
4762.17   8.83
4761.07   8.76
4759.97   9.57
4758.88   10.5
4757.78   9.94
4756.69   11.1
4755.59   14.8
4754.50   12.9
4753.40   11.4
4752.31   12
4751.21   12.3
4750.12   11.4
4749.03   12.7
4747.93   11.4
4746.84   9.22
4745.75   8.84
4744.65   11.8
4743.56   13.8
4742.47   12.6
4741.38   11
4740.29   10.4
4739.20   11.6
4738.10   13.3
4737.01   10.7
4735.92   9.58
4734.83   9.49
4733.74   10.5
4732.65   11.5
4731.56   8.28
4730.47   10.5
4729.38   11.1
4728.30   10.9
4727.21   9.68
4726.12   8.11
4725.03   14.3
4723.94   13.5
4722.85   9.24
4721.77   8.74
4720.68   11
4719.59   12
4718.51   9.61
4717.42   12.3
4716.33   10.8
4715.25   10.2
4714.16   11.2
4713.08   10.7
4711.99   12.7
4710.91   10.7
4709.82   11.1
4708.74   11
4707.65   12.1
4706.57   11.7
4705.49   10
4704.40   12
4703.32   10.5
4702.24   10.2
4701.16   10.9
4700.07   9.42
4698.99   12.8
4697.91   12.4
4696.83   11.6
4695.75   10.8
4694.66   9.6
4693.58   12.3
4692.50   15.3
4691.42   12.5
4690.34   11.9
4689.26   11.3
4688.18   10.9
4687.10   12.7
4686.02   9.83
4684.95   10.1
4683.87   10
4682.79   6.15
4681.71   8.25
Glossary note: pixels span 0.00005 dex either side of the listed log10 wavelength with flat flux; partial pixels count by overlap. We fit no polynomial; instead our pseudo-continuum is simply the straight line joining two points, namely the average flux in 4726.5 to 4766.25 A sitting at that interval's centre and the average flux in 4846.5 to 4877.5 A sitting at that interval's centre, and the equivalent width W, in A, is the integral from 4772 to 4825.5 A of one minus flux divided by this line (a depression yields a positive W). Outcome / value 6.4 A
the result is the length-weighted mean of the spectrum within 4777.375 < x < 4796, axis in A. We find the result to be 8.6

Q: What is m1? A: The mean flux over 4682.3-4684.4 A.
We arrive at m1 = 8.11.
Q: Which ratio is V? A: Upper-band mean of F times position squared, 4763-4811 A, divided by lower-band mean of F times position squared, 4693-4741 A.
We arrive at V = 0.83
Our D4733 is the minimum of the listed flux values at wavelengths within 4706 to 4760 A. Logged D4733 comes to 8.11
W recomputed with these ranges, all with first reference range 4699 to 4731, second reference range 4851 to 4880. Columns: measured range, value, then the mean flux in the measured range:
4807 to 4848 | 1.00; 9.63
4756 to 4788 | 6.70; 8.23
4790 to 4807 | -0.22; 10.3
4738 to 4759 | -2.01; 11.6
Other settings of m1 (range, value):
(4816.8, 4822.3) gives 8.09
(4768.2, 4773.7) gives 7.66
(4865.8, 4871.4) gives 9.4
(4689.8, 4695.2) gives 12.3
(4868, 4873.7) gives 9.9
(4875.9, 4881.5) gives 10.4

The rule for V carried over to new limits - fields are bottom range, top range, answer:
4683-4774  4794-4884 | 0.96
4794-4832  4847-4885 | 1.01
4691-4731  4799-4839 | 0.92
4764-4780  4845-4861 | 1.29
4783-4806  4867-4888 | 1.07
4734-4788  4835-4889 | 1.08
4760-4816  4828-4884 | 1.15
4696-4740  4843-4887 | 0.96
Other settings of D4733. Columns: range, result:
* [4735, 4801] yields 5.06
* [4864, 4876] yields 8.49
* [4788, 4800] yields 7.09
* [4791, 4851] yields 5.7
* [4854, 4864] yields 7.87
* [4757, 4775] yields 6.33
